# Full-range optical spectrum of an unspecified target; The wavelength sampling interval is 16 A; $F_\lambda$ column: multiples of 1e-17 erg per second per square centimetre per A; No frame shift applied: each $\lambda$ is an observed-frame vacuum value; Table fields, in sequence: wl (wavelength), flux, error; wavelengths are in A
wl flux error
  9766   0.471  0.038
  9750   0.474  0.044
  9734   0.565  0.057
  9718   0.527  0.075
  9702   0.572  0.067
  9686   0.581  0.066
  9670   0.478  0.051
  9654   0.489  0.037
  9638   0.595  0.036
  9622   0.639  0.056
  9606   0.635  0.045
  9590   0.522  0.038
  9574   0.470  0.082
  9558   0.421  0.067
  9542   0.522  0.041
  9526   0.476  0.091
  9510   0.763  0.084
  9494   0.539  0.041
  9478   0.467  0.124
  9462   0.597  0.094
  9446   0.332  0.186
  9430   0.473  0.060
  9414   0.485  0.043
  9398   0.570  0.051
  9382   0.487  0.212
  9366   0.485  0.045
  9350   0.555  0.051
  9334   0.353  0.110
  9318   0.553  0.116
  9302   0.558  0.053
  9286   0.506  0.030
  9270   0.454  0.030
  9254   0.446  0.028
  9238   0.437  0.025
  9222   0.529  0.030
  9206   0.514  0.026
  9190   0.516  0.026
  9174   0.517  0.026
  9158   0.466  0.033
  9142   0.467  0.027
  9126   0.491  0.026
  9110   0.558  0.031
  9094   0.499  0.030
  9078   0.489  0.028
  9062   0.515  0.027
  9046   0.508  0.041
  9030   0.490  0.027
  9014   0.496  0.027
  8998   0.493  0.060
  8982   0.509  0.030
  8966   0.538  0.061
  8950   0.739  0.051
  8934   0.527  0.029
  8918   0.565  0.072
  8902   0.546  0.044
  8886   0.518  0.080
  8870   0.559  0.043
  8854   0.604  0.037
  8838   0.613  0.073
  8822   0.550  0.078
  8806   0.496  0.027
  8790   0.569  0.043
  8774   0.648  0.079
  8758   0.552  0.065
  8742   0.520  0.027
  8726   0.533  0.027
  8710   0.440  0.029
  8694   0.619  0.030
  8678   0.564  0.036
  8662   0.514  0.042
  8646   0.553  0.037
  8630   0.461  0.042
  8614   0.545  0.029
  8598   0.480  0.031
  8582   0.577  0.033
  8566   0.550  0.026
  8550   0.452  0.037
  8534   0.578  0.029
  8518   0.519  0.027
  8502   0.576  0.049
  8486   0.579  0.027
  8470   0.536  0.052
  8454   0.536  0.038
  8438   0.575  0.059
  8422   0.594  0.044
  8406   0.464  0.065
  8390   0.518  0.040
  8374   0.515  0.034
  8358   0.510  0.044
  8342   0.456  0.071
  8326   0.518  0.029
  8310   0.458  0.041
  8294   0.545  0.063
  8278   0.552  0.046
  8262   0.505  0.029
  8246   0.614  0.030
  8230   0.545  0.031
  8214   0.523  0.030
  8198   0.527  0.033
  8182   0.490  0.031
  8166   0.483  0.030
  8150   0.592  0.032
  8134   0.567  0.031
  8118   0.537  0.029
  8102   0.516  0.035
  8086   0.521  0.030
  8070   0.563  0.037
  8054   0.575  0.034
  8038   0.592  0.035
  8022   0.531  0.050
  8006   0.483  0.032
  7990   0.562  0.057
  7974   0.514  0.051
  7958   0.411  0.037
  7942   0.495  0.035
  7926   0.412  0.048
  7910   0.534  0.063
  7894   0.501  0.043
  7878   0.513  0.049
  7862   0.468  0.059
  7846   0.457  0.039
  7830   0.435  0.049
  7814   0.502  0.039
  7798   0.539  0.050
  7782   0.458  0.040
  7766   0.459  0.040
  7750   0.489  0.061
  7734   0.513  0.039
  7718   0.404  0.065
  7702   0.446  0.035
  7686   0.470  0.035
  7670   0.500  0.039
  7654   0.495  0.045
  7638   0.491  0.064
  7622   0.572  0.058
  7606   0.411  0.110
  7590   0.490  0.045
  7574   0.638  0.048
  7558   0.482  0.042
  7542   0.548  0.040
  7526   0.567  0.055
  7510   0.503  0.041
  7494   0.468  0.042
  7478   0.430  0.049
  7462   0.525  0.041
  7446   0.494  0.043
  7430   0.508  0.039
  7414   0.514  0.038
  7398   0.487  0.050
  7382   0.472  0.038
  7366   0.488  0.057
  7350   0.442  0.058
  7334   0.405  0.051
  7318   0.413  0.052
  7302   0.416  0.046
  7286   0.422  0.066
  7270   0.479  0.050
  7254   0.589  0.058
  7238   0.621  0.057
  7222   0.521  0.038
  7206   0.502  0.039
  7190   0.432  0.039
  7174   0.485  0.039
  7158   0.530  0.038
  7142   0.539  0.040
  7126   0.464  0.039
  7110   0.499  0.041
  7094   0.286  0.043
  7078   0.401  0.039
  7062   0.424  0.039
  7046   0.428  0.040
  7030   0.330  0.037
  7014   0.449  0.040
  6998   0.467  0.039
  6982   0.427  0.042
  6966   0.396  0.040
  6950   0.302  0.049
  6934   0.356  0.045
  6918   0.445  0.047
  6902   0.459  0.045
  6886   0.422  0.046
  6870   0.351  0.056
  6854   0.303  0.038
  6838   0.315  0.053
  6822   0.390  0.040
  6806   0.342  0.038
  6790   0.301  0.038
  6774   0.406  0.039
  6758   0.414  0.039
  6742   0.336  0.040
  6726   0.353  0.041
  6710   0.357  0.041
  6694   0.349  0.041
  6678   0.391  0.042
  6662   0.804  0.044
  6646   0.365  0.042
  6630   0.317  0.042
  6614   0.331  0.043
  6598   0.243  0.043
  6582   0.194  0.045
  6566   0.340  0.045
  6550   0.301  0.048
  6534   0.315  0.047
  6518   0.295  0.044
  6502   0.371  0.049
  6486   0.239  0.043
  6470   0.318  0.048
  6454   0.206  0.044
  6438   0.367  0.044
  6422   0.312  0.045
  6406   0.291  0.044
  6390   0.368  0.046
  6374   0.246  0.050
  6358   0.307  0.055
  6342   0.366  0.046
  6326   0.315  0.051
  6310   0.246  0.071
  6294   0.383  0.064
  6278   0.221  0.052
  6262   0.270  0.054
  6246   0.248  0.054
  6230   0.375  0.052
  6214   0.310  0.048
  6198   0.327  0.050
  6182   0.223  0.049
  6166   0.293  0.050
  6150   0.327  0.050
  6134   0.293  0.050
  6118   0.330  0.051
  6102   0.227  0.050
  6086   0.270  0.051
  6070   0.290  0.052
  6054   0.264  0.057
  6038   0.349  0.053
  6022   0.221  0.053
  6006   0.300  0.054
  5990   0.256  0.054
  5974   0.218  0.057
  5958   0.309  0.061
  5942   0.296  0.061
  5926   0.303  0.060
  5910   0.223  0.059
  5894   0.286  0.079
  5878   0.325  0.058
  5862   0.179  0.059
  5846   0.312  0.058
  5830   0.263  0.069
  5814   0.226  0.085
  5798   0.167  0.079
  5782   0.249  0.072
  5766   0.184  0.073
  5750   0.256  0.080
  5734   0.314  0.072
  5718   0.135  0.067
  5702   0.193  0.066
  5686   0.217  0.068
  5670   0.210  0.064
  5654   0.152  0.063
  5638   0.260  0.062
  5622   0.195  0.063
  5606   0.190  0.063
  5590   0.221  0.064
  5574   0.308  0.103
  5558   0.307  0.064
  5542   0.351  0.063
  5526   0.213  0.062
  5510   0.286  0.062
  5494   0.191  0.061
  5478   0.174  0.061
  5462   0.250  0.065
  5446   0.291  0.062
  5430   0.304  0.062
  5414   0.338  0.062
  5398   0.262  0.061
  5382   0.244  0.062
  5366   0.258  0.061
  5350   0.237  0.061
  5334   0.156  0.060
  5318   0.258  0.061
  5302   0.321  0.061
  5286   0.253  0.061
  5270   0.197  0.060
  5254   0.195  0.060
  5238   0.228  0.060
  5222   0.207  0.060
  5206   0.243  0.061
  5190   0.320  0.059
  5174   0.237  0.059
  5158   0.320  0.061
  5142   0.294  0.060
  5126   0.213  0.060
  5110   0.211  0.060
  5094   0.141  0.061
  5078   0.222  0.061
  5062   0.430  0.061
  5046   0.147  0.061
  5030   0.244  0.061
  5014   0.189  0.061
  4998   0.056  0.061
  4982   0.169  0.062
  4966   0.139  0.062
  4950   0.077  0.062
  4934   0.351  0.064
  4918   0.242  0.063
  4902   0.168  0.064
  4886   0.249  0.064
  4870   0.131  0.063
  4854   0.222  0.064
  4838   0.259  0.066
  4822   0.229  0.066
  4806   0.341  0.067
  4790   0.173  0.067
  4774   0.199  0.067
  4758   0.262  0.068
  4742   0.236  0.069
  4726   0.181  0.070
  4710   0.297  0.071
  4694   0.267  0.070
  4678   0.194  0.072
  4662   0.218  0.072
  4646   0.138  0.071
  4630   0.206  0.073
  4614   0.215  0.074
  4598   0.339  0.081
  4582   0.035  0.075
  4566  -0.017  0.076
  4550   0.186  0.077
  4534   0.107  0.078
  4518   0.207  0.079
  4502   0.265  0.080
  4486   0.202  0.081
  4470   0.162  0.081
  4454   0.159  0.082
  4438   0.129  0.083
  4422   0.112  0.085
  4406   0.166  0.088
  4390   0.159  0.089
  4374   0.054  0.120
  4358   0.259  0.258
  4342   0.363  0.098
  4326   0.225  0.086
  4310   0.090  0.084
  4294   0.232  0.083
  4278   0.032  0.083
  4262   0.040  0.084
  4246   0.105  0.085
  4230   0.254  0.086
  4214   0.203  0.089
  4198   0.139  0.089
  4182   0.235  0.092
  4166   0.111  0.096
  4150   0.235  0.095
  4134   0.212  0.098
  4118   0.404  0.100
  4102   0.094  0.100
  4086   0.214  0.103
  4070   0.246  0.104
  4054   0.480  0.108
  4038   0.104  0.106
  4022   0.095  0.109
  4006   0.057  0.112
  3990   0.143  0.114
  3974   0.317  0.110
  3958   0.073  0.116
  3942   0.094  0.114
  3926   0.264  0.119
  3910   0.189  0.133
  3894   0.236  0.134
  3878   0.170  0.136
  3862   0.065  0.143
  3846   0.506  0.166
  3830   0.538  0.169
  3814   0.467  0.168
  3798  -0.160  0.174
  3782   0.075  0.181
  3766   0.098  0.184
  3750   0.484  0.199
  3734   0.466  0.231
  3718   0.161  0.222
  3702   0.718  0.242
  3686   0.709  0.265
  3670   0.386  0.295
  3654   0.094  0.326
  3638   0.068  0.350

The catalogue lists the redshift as 0.79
